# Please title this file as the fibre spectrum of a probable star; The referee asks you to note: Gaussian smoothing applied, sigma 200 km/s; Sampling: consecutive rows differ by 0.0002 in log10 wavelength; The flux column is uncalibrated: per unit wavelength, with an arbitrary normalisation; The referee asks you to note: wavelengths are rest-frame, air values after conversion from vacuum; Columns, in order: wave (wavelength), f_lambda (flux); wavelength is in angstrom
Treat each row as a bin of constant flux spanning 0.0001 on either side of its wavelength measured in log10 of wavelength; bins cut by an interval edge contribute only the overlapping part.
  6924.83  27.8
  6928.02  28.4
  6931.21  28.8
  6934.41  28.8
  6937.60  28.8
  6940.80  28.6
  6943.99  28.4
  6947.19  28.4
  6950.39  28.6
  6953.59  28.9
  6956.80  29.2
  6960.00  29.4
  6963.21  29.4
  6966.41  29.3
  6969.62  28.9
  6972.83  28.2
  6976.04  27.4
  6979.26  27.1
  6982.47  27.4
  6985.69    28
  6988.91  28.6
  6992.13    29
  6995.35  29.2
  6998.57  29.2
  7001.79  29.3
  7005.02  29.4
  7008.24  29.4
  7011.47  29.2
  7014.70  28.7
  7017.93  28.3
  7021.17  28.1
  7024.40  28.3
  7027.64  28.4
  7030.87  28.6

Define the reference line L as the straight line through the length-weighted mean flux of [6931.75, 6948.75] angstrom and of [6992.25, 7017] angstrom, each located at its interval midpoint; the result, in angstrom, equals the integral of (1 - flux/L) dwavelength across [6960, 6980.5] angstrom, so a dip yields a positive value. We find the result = 0.3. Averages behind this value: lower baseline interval 28.6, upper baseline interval 29.2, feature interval 28.5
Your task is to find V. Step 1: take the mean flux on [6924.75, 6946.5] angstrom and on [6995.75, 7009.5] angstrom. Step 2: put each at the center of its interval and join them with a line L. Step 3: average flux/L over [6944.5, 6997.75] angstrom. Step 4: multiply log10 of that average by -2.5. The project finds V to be 0.02 mag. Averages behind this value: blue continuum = 28.6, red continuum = 29.3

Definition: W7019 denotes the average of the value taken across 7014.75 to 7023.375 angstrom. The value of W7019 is 28.3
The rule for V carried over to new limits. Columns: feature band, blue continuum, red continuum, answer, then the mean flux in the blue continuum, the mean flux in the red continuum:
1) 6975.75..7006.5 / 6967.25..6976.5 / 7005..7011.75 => 0.02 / 28.4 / 29.4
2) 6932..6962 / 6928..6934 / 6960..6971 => 0.01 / 28.7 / 29.2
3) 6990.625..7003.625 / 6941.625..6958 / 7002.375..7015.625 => 0.00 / 28.7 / 29.2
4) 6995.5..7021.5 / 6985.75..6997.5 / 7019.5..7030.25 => -0.02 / 28.8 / 28.3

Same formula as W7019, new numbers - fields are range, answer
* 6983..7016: 29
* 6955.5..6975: 29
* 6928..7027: 28.7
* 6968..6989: 27.9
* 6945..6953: 28.5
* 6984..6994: 28.5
